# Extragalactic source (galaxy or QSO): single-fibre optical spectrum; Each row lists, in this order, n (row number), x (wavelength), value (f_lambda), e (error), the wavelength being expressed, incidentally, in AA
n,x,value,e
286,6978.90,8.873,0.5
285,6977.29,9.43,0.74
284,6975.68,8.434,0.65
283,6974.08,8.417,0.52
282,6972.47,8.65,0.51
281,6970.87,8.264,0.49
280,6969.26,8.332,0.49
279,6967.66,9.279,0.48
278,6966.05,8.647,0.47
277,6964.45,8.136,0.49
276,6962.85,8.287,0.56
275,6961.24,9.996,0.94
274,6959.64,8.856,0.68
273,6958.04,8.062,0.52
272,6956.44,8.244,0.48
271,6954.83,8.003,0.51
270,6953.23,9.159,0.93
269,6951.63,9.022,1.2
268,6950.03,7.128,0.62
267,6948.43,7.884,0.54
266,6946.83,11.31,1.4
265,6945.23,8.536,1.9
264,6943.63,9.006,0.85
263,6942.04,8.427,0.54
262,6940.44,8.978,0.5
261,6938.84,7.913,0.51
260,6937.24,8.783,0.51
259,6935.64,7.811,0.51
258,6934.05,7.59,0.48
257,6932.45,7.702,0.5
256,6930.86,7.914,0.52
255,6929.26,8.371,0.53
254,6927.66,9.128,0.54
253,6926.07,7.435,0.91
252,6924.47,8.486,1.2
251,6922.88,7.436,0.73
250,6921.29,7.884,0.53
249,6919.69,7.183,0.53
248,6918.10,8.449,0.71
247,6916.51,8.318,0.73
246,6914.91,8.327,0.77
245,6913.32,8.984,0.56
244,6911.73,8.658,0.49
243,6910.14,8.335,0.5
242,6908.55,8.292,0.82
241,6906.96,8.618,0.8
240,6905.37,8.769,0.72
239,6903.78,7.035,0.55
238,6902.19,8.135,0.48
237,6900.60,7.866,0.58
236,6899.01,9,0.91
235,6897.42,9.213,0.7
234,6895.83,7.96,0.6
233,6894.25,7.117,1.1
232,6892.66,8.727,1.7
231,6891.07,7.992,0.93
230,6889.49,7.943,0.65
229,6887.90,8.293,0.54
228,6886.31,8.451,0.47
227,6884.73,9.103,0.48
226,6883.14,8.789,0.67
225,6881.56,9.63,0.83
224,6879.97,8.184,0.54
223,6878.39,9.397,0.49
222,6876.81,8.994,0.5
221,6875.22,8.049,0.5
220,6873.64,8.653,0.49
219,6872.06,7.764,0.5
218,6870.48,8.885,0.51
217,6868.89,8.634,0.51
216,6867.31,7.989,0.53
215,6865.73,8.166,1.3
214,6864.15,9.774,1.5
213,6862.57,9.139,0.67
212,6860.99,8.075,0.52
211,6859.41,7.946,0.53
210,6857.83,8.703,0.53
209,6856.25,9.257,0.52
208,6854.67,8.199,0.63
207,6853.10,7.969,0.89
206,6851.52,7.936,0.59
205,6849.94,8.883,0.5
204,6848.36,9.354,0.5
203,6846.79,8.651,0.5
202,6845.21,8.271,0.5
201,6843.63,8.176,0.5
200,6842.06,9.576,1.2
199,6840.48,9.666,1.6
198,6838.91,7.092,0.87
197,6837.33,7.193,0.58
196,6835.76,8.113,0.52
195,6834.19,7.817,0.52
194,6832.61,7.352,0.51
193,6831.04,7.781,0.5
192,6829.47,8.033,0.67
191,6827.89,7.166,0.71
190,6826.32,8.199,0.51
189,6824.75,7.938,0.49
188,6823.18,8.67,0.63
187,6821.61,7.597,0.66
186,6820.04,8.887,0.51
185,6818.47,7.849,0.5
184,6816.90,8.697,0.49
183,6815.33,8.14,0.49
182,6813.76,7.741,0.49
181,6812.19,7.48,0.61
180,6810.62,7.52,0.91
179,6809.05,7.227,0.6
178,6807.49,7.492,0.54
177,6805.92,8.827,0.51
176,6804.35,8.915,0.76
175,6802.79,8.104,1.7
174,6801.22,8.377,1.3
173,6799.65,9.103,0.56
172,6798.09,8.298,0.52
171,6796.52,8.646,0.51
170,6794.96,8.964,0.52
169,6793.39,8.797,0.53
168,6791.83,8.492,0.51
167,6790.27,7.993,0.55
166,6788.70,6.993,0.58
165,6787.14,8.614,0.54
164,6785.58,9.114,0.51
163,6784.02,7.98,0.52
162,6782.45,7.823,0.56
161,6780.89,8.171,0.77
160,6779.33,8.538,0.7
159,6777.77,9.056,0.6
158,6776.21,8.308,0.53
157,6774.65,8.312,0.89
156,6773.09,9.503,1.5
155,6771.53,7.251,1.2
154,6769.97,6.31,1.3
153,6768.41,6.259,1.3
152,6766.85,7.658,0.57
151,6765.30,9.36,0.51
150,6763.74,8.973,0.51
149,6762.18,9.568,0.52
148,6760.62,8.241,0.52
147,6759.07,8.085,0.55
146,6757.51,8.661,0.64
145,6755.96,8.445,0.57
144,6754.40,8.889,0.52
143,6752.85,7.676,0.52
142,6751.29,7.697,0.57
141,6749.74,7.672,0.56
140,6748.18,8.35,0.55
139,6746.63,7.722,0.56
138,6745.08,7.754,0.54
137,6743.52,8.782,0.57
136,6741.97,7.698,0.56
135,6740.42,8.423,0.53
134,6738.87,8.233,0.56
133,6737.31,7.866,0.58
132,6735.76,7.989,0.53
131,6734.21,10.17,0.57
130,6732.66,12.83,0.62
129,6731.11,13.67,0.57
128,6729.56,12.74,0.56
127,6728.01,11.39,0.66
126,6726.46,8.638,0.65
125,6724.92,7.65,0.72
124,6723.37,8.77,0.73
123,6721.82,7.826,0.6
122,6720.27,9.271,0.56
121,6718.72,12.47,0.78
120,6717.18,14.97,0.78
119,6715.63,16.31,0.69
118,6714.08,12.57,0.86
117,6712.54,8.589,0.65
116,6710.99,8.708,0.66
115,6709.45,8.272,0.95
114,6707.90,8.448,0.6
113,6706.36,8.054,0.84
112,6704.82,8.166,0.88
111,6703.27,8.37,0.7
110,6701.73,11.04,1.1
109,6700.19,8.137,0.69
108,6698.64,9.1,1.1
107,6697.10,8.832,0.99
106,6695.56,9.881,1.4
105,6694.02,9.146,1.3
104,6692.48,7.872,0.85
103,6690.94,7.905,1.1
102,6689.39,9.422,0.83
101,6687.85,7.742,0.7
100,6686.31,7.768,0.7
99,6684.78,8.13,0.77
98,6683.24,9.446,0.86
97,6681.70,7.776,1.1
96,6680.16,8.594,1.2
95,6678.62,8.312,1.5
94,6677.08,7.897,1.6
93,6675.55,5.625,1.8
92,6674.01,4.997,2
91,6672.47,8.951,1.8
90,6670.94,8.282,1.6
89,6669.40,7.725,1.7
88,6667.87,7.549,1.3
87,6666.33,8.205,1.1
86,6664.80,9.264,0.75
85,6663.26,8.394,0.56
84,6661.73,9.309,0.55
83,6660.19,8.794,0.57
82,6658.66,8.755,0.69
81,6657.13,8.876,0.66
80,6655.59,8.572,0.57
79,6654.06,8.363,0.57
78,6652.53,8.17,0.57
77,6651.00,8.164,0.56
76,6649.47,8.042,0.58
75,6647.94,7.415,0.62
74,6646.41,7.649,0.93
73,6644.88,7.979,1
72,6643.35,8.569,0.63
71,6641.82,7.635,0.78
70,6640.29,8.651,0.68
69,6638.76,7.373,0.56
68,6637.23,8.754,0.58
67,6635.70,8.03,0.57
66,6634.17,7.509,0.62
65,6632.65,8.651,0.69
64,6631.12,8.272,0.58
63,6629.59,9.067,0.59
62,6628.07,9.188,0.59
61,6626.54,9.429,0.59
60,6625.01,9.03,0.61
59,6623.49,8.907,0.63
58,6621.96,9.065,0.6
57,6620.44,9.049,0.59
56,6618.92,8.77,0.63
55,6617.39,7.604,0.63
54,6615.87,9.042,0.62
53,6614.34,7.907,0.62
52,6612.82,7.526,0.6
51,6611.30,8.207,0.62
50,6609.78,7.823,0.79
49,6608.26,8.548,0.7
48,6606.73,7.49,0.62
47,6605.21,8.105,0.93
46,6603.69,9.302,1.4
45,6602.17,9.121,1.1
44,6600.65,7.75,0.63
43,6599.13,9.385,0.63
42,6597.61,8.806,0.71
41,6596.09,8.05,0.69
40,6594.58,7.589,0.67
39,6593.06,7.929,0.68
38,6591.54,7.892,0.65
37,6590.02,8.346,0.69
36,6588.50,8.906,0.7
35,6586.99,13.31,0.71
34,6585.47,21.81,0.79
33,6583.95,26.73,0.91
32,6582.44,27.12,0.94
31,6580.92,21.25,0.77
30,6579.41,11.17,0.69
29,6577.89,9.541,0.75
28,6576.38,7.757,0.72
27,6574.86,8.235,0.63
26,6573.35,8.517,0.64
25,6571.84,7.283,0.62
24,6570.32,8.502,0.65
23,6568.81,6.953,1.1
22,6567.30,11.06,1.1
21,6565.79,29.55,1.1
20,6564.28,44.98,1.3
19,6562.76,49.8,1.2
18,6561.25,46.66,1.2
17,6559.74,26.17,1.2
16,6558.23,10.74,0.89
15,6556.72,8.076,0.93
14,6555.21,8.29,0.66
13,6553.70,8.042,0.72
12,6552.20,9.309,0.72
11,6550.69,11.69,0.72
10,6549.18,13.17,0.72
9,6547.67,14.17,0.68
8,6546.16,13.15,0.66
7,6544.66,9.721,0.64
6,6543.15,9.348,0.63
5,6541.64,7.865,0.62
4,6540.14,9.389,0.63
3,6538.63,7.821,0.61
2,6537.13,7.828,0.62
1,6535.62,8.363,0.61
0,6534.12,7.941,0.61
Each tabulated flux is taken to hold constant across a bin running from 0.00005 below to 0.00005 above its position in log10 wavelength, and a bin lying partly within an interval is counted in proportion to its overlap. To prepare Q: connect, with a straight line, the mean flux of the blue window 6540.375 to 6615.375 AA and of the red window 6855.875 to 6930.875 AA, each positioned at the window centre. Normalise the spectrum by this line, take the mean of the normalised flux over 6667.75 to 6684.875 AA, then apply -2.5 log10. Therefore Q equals 0.46 mag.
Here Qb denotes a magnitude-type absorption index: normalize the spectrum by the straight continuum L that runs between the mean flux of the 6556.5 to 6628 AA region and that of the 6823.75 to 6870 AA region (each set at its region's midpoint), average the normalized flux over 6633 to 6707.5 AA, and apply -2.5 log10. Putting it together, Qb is 0.378 mag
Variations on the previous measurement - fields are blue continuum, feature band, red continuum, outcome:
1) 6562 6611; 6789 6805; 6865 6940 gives 0.18 mag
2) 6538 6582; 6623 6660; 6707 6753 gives 0.44 mag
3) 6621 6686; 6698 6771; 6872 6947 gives -0.11 mag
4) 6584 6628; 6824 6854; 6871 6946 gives 0.05 mag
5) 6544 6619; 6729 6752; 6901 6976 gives 0.22 mag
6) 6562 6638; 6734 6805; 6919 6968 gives 0.22 mag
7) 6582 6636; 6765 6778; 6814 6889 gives 0.13 mag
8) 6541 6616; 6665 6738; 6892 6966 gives 0.25 mag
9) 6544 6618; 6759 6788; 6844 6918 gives 0.23 mag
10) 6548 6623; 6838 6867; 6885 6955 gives 0.09 mag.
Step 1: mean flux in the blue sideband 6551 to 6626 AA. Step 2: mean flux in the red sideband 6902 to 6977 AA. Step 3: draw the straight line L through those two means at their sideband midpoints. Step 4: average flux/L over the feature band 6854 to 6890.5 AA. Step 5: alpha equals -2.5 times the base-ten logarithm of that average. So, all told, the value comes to 0.08 mag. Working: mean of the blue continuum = 13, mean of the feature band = 8.61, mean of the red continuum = 8.41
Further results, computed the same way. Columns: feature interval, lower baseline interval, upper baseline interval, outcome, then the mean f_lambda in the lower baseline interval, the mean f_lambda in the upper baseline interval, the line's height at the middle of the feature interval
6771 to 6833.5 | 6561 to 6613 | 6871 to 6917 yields 0.23 mag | 14.1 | 8.44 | 10.1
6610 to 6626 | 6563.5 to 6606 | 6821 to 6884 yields 0.41 mag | 13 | 8.4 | 12.5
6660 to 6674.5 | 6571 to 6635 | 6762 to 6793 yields 0.15 mag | 10.1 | 8.2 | 9.4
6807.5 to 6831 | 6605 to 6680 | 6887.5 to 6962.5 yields 0.05 mag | 8.24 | 8.35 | 8.31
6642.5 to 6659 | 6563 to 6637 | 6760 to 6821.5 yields 0.27 mag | 11.4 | 8.24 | 10.5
